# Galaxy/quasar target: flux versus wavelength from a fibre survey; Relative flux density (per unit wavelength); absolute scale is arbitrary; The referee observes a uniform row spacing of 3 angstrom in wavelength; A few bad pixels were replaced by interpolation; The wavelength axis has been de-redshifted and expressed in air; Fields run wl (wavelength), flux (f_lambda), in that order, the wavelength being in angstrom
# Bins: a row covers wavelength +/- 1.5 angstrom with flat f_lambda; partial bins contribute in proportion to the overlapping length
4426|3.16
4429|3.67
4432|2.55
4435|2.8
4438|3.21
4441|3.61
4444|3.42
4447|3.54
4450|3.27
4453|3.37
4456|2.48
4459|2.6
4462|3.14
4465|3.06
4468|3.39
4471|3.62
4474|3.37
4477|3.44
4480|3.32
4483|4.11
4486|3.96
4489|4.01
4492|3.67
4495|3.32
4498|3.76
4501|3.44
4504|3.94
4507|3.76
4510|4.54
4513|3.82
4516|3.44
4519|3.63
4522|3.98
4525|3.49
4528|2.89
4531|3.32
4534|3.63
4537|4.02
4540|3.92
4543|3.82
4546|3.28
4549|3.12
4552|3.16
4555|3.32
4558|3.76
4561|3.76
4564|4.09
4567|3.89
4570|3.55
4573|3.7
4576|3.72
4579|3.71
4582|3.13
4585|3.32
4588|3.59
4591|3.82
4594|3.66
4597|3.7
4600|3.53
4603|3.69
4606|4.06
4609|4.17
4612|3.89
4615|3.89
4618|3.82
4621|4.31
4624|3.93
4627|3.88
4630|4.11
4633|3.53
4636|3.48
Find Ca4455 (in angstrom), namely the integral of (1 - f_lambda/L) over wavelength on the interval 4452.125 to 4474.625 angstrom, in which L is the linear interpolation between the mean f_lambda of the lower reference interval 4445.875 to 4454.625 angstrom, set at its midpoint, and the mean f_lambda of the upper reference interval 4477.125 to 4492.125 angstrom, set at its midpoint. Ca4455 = 2.7 angstrom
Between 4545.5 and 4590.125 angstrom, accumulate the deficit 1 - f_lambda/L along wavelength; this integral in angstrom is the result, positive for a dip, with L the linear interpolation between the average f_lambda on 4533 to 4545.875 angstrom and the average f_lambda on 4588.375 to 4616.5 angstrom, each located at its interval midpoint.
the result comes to 3.0 angstrom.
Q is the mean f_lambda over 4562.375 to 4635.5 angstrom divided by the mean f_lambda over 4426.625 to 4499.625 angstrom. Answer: 1.12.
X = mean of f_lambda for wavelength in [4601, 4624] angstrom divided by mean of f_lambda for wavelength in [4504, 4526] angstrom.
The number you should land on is 1.0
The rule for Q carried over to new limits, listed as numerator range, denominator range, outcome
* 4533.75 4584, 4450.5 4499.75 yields 1.06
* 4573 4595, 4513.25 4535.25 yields 1.02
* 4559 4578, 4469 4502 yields 1.04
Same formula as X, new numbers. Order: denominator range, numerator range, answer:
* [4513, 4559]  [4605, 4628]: 1.13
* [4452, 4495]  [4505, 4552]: 1.07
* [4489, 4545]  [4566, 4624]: 1.01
